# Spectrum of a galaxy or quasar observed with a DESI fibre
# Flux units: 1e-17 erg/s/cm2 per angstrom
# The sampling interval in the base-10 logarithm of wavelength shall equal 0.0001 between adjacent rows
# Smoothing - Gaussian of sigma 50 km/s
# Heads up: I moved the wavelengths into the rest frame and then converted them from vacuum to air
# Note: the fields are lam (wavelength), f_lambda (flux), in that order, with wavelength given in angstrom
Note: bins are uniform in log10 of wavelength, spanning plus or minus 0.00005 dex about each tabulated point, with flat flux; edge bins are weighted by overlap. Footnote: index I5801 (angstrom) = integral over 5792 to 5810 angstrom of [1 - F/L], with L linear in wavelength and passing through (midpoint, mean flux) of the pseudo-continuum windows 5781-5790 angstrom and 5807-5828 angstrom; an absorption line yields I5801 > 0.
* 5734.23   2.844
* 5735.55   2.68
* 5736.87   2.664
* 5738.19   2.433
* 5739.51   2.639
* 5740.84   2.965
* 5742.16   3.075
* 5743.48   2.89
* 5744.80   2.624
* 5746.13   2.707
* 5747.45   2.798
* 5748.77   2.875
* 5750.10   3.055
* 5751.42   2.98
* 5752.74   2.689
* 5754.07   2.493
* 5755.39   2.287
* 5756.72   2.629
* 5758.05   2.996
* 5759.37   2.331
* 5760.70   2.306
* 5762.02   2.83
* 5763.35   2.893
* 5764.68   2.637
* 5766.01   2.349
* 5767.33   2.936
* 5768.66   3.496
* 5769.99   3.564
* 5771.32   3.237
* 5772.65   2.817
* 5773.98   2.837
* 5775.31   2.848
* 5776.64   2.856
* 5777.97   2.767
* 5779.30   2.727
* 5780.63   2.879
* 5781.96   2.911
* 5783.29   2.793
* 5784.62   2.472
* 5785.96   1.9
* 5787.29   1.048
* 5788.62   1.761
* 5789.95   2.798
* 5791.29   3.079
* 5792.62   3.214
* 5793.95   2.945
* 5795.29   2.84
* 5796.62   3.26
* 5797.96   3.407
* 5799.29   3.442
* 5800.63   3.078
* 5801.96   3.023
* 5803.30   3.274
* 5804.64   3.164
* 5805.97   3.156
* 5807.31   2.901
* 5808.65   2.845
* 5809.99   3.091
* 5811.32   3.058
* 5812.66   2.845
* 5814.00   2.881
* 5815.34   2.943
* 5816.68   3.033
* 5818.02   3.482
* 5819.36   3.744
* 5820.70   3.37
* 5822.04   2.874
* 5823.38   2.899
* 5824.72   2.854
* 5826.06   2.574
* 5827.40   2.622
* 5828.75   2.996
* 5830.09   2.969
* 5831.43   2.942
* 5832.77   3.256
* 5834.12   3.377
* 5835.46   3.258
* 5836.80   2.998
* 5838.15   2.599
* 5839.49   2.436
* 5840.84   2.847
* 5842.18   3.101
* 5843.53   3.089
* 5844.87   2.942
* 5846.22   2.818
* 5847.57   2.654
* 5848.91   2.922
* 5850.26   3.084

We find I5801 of -3.6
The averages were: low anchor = 2.22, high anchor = 3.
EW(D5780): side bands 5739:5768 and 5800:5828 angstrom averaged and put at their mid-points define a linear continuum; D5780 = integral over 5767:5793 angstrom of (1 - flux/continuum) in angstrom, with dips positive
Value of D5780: 1.1 angstrom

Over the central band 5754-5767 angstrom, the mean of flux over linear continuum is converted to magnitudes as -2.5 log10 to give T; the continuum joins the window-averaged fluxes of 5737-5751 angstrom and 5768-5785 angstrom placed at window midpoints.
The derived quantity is 0.114 mag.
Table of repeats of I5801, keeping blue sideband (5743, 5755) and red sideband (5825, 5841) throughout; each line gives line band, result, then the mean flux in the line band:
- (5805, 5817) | -0.4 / 2.98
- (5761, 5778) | -0.7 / 2.92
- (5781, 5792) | 1.8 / 2.36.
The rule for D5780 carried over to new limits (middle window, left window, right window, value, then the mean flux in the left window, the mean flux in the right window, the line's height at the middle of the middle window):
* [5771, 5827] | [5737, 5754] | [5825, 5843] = -0.55 angstrom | 2.79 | 2.92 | 2.87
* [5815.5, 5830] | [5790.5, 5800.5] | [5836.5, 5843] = -0.52 angstrom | 3.16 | 2.79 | 2.93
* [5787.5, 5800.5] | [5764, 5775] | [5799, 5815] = 0.51 angstrom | 2.98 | 3.05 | 3.03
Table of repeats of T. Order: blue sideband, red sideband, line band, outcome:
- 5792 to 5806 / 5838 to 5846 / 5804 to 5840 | 0.00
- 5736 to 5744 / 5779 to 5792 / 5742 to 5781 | -0.08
